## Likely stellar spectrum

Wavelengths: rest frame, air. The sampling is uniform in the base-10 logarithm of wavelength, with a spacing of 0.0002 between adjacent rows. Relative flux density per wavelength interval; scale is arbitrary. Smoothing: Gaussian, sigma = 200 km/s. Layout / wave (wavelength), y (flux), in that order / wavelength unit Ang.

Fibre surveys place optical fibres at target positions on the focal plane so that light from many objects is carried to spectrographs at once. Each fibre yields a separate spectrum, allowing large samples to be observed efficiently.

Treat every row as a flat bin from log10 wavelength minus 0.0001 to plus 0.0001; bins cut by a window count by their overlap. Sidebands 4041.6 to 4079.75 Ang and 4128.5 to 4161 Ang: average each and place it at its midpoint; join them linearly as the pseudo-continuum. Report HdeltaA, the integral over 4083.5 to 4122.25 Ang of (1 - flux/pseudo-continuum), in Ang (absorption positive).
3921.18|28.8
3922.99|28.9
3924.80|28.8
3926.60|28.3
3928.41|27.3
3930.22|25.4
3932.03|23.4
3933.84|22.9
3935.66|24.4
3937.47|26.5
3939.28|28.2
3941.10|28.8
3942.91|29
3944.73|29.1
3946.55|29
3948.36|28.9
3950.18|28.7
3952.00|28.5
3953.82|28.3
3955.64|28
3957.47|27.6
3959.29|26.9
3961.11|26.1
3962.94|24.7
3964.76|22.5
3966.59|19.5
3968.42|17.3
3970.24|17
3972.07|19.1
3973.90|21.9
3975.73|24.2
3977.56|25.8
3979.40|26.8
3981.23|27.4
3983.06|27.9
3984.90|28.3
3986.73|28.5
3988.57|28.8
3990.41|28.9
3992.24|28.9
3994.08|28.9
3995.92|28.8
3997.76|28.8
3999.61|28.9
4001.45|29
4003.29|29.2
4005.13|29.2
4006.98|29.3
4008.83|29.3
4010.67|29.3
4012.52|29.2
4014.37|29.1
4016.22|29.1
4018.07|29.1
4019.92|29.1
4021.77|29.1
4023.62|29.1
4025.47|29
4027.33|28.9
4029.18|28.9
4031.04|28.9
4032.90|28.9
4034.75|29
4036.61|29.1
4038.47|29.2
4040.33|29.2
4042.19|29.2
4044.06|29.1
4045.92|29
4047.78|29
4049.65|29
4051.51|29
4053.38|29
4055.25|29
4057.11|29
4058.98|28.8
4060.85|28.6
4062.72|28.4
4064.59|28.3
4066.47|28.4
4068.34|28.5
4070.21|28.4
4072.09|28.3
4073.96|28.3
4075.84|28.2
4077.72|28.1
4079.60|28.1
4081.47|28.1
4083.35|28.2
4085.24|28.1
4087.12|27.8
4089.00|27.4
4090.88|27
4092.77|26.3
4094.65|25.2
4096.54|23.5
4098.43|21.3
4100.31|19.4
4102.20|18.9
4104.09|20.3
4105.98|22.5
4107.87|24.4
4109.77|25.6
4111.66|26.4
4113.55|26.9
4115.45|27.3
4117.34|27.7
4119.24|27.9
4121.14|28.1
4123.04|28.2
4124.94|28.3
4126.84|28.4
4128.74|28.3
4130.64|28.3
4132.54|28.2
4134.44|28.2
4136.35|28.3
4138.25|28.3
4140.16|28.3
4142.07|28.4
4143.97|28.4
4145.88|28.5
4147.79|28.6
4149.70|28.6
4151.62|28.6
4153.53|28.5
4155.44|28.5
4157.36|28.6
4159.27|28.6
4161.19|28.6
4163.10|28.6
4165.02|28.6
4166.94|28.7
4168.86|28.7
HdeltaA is 4.6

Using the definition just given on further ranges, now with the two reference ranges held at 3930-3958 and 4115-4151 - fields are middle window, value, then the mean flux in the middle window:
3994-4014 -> -1.06 Ang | 29.1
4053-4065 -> -0.37 Ang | 28.7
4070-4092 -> 0.01 Ang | 28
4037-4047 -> -0.48 Ang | 29.1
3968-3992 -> 2.16 Ang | 25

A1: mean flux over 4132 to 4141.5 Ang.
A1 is 28.3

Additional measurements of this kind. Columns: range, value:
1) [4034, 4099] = 28.1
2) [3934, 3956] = 27.9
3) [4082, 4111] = 24.5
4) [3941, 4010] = 26.8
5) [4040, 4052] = 29.1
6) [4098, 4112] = 22.2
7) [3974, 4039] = 28.5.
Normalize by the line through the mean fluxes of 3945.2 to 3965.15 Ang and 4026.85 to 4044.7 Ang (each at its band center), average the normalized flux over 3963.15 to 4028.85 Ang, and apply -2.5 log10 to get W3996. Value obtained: 0.05 mag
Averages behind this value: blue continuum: 27.4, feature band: 27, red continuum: 29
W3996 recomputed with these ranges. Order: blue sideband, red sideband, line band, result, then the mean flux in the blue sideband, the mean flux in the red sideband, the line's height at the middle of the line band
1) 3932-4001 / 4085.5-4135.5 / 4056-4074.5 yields -0.10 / 26.3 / 25.9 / 26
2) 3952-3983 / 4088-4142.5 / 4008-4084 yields -0.15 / 24.2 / 26.1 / 25.2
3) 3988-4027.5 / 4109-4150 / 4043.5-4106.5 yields 0.06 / 29.1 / 28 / 28.5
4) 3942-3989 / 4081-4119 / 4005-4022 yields -0.15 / 25.7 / 25.1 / 25.5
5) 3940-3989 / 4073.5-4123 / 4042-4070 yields -0.12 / 25.8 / 25.8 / 25.8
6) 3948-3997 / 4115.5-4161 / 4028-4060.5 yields -0.08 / 25.8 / 28.3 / 26.9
